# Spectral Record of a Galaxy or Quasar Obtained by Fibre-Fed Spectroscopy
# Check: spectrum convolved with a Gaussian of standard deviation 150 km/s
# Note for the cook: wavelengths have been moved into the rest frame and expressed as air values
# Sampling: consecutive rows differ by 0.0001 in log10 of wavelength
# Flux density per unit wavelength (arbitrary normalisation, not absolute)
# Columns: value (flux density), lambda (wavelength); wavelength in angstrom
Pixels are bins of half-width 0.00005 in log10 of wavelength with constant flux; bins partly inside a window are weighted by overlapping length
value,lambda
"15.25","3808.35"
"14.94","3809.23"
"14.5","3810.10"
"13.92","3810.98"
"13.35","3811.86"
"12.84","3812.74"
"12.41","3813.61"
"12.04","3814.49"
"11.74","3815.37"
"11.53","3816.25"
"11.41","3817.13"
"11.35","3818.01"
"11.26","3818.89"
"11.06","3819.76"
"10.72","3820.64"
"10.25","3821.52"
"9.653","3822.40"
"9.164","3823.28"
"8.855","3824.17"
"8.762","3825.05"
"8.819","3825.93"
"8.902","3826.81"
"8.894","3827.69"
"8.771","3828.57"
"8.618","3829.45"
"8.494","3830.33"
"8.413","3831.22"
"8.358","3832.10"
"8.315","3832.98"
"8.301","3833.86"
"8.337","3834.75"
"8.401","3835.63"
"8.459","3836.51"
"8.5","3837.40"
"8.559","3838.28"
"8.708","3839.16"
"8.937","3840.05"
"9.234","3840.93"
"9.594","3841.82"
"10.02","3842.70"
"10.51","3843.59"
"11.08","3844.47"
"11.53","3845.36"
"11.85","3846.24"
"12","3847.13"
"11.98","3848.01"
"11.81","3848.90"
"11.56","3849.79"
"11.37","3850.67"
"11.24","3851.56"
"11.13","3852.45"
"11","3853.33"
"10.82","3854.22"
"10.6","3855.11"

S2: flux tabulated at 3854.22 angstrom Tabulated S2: 10.82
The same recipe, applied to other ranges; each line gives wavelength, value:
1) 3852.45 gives 11.13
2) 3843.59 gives 10.51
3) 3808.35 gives 15.25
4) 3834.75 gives 8.337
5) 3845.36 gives 11.53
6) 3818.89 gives 11.26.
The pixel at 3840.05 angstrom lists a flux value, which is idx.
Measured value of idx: 8.937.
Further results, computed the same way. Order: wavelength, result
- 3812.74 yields 12.84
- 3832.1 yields 8.358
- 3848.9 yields 11.81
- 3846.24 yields 11.85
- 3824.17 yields 8.855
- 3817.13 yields 11.41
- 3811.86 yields 13.35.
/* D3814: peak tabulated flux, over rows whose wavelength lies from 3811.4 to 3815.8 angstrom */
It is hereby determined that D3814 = 13.35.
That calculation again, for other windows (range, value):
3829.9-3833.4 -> 8.494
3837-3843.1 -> 10.02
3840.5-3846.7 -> 11.85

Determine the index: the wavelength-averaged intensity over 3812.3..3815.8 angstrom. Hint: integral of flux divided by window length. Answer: 12.3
